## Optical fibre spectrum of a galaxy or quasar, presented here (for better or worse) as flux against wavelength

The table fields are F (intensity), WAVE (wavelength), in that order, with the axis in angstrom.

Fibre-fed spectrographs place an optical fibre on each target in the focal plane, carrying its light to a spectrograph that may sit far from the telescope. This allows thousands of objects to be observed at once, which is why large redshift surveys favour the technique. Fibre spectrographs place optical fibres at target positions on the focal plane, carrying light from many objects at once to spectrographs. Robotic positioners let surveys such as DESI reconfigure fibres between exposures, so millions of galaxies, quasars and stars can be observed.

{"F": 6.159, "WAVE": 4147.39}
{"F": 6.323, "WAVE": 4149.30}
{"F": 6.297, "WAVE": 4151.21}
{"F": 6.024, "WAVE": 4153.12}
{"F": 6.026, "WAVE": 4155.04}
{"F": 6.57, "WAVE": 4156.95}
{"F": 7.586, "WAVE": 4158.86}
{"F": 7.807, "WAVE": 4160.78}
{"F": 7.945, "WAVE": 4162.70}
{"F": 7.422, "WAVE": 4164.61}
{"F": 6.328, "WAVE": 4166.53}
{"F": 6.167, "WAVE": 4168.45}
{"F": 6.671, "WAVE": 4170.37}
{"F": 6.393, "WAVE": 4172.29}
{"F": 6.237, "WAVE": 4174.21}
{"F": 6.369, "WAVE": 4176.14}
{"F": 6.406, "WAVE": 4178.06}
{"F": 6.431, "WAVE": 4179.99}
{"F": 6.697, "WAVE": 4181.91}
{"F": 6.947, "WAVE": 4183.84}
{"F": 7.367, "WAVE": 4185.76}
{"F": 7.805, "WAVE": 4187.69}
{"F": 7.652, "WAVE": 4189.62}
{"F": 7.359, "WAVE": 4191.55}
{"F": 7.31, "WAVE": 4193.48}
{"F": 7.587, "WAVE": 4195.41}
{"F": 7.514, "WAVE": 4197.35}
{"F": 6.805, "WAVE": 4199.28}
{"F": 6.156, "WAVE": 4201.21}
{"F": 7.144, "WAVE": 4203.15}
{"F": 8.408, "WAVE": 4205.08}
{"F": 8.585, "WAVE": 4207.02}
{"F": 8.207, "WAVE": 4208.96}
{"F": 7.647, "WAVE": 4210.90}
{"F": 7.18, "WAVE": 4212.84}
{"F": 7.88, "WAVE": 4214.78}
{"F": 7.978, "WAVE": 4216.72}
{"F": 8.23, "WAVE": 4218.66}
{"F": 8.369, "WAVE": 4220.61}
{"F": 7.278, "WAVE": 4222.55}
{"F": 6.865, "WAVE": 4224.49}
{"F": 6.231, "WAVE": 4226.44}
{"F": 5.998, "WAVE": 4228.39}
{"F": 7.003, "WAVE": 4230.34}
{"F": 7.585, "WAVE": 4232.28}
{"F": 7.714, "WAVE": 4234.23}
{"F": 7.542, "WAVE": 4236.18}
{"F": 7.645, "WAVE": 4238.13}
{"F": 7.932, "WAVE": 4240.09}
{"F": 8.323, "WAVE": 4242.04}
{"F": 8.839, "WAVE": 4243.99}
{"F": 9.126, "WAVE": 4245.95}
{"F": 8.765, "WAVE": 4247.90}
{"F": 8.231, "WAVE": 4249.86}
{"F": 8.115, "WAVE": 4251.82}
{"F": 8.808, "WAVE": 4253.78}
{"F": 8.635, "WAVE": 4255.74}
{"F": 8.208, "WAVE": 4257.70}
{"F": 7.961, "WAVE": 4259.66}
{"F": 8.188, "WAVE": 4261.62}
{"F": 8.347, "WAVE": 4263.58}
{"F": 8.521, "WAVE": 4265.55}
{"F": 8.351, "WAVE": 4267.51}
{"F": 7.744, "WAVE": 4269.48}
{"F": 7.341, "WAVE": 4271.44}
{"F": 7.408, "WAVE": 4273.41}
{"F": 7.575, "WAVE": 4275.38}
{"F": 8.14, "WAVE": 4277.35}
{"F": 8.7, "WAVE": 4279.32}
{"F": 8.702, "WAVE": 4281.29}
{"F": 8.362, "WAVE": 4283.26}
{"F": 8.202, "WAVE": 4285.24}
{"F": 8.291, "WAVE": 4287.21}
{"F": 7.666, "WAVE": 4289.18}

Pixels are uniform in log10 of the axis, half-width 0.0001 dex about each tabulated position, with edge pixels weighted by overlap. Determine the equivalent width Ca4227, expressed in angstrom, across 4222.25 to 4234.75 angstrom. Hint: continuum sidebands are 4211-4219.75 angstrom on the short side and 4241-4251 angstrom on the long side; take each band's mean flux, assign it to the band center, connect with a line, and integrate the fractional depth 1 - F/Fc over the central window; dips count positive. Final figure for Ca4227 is 1.9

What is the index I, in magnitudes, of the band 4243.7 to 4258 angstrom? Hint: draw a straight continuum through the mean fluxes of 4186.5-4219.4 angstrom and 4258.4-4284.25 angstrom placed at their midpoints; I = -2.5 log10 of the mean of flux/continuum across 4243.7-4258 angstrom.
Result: -0.08 mag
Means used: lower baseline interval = 7.61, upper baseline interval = 8.11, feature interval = 8.59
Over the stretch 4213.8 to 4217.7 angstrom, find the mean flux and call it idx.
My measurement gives 7.94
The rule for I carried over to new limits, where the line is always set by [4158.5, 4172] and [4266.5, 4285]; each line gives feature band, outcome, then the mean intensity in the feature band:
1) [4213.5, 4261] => -0.024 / 7.89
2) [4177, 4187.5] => 0.059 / 6.85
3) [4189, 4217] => -0.021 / 7.55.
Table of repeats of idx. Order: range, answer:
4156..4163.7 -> 7.48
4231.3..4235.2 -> 7.66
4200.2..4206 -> 7.23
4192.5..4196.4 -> 7.44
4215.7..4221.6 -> 8.19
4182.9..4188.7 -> 7.38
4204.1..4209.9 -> 8.4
